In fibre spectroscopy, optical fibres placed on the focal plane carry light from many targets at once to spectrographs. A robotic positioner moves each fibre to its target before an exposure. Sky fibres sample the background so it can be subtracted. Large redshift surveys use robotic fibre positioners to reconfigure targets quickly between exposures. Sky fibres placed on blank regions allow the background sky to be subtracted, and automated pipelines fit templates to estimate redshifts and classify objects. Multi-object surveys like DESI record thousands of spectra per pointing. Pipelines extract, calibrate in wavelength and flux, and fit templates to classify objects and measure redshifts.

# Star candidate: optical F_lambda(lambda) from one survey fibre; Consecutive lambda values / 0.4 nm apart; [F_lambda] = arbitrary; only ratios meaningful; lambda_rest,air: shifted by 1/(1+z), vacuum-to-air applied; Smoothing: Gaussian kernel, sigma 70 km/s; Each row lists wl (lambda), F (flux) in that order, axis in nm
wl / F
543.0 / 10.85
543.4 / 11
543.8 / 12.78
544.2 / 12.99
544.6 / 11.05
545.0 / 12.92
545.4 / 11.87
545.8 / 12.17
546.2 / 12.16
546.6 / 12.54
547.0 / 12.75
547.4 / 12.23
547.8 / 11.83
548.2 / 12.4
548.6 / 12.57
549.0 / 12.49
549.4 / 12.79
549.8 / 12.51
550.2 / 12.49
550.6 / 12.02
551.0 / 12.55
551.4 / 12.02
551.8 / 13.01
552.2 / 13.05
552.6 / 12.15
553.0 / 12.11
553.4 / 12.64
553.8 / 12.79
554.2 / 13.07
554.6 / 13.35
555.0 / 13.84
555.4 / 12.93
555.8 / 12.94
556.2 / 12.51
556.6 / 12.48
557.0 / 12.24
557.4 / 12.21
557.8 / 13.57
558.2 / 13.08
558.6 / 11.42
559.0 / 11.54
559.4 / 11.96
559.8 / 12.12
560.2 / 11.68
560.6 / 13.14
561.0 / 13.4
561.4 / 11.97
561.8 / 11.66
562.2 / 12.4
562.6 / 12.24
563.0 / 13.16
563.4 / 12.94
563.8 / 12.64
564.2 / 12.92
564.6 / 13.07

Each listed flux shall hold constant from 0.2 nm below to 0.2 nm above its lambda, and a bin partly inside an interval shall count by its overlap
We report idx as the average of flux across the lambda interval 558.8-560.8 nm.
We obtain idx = 12.1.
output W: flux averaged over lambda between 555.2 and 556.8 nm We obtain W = 12.7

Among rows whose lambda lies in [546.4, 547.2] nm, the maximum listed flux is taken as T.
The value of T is 12.75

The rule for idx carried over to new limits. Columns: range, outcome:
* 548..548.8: 12.5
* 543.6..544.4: 12.9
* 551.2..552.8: 12.6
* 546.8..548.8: 12.4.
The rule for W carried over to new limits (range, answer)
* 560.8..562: 12.3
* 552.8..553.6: 12.4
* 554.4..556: 13.3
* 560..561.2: 12.7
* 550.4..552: 12.4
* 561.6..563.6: 12.5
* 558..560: 12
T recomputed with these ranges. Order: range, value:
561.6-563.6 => 13.16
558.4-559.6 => 11.96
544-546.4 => 12.99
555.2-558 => 13.57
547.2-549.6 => 12.79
